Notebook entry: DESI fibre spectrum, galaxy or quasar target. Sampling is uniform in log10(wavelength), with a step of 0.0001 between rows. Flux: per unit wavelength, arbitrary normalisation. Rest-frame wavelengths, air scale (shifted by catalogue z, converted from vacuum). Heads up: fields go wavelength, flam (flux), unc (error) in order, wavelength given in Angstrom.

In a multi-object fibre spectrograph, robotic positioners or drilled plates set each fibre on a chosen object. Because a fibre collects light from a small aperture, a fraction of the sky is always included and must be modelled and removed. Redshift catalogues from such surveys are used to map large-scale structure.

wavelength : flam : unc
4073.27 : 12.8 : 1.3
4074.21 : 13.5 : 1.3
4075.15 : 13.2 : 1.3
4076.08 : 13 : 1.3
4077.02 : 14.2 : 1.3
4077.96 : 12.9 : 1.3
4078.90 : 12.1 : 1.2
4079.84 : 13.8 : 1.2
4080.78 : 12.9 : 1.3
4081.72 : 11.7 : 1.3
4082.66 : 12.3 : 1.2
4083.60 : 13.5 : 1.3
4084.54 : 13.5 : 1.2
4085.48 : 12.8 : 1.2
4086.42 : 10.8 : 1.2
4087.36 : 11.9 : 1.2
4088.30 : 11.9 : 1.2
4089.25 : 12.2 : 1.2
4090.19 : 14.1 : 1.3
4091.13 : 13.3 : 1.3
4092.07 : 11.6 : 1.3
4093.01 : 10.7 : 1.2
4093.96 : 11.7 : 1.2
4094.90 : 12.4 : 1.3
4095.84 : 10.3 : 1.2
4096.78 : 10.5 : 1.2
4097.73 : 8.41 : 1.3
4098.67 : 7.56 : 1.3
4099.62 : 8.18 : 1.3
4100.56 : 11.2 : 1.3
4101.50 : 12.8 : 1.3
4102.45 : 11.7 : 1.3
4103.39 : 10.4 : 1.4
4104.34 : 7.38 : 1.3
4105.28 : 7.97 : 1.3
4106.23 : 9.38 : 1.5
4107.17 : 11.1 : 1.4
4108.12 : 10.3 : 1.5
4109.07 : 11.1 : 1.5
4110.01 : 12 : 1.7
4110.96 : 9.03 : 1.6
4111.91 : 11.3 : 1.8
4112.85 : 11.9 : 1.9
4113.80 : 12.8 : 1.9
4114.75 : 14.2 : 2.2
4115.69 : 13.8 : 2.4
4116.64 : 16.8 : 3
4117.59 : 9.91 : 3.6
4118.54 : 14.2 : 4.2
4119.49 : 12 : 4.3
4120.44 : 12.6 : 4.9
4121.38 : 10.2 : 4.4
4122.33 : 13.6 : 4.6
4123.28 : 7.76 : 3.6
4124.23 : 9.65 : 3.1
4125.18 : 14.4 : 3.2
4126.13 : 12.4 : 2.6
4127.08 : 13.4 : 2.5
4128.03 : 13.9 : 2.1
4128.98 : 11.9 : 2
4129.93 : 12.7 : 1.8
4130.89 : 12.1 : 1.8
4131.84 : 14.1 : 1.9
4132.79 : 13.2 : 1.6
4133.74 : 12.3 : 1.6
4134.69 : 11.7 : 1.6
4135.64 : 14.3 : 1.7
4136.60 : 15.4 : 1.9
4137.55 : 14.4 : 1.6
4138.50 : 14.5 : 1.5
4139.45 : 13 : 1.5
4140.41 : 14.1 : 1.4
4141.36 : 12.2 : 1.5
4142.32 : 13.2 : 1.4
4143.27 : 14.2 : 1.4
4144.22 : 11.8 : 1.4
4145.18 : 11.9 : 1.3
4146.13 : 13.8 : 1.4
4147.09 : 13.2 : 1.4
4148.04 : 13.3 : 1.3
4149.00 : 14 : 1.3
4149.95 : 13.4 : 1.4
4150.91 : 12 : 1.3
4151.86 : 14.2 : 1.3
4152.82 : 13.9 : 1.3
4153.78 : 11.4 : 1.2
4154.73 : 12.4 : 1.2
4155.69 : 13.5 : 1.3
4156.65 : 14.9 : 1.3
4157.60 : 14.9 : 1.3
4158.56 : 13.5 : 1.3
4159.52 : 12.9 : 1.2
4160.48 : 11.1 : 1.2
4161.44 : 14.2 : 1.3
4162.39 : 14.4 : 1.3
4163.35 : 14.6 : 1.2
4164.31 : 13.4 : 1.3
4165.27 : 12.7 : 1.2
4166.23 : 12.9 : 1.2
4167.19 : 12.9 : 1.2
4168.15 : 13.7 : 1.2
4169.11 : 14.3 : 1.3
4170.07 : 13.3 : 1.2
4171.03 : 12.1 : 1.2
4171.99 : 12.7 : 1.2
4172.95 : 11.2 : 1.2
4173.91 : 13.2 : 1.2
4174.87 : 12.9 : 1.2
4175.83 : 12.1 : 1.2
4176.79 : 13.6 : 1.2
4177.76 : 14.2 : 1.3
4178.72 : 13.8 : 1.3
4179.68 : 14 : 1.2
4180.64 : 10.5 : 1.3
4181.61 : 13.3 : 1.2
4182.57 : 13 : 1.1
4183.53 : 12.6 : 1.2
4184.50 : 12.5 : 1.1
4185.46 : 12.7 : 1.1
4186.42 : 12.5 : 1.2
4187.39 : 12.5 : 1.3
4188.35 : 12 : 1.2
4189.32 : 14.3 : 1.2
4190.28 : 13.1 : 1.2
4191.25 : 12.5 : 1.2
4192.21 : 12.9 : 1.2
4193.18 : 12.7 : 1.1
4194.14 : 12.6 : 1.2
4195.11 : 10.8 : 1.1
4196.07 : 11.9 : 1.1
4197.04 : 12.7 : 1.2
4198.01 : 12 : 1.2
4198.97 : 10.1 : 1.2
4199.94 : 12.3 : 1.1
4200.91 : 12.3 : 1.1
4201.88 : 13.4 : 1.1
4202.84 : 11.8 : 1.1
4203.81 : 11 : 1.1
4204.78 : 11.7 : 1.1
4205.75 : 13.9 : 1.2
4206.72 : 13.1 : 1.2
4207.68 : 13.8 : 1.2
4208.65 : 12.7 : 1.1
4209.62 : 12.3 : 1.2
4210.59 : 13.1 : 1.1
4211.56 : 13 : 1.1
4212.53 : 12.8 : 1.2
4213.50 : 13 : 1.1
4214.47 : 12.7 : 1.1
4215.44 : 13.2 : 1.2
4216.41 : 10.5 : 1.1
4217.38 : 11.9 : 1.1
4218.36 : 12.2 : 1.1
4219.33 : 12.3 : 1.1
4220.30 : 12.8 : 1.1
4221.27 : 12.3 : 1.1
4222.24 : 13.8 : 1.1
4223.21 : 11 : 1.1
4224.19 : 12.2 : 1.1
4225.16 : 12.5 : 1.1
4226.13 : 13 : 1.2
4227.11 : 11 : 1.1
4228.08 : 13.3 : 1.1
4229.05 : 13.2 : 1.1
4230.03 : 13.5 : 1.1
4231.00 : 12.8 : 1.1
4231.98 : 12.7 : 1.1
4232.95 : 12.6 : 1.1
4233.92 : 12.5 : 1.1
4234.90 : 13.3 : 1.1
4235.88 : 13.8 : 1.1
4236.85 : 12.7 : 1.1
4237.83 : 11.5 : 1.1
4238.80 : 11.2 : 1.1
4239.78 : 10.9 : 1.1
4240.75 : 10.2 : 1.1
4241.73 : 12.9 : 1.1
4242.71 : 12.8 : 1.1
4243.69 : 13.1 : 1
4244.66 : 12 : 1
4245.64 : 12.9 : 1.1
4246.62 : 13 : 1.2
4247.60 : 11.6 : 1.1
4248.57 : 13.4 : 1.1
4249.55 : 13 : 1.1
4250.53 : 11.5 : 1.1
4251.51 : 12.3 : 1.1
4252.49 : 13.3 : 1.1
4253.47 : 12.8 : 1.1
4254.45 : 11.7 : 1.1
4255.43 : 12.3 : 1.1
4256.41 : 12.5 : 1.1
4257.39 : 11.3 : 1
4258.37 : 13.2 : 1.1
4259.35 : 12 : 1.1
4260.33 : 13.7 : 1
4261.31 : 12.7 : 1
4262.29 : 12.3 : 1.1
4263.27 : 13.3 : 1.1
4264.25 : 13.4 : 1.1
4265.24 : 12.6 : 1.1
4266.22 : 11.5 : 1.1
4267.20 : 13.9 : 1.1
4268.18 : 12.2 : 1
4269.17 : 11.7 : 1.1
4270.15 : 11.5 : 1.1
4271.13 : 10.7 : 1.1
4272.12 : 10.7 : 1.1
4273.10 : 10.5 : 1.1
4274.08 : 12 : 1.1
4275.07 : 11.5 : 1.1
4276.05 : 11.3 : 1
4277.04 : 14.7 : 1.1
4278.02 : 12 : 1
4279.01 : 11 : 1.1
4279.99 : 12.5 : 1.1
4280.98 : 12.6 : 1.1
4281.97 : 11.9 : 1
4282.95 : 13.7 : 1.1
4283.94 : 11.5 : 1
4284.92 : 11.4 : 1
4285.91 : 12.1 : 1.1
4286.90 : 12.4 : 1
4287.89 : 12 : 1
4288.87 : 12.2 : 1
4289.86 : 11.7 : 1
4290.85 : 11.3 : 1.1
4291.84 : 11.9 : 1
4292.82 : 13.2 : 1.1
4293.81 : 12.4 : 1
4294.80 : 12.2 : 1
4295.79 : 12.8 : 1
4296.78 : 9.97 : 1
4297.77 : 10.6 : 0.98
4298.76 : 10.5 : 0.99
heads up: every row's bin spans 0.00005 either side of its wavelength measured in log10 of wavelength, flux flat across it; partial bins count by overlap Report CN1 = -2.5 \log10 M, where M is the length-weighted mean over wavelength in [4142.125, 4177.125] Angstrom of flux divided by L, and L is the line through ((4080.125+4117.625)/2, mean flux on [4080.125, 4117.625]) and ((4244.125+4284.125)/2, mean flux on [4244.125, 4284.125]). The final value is -0.123 mag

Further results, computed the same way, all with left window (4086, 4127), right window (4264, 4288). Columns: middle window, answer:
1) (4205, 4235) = -0.08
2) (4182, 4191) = -0.10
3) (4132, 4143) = -0.18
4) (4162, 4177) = -0.13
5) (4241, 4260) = -0.05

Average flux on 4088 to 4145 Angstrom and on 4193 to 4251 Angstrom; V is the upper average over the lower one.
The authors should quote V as 1.0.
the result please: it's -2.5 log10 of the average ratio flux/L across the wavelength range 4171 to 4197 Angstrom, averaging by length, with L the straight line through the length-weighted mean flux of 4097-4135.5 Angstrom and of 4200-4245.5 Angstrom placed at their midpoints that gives -0.047 mag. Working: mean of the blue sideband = 11.6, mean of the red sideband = 12.5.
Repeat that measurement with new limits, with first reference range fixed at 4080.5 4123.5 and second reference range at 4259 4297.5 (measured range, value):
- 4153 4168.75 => -0.144 mag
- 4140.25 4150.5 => -0.133 mag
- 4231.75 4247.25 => -0.035 mag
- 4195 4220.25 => -0.044 mag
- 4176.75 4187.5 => -0.100 mag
